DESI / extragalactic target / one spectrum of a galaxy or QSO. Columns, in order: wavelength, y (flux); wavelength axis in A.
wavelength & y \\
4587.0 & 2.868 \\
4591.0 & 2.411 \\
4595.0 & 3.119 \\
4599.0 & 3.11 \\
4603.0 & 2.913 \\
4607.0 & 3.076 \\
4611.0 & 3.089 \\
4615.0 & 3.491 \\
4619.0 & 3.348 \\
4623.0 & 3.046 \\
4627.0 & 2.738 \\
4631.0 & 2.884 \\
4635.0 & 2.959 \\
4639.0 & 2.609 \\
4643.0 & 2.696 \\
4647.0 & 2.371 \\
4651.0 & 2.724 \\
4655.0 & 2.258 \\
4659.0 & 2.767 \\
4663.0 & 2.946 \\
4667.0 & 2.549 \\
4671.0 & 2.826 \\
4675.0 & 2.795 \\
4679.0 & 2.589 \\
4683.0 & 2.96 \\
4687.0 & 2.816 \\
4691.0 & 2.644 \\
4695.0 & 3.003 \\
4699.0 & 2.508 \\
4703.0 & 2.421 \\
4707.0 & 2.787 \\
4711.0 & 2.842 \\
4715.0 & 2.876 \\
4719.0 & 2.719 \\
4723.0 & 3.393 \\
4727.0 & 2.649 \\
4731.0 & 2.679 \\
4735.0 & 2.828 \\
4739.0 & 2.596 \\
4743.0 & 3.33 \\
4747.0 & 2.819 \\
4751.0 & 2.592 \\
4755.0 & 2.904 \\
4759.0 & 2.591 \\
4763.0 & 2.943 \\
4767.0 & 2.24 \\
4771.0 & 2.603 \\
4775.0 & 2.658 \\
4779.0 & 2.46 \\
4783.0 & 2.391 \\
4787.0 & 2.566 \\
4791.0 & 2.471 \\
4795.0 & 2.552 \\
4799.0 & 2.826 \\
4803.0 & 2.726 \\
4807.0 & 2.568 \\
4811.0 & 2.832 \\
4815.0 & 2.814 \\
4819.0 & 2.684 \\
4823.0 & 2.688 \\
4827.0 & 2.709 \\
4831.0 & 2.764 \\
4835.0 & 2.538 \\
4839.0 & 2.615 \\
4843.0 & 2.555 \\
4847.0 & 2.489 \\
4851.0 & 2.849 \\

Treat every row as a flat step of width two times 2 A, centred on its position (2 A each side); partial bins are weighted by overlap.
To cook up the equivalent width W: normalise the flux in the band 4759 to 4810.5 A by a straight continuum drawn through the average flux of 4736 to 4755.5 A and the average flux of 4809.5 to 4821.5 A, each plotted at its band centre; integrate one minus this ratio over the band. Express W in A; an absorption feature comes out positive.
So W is 3.9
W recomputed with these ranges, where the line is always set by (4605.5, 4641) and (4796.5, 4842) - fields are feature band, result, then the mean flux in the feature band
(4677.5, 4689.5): 0.6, 2.79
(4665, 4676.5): 0.9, 2.72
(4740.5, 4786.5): 1.9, 2.68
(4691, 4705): 1.2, 2.64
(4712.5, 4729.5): -0.2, 2.9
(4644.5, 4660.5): 2.4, 2.53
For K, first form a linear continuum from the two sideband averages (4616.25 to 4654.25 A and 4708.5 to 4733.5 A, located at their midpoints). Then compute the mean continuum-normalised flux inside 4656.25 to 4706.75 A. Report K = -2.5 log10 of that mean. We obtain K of 0.04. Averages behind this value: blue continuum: 2.81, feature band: 2.73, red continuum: 2.86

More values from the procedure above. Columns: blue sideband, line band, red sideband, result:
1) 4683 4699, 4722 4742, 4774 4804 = -0.047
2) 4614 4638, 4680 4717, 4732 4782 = 0.038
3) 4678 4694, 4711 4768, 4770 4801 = -0.057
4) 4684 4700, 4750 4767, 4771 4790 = -0.049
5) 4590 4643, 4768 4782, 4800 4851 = 0.088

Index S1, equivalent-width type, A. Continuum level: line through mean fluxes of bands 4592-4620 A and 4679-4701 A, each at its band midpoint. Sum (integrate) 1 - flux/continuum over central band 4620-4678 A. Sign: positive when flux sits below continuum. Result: 4.1 A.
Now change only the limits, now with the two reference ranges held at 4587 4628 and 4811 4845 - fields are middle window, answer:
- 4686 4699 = 0.6 A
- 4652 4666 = 1.4 A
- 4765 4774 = 1.1 A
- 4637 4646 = 1.1 A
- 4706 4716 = 0.1 A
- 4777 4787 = 1.1 A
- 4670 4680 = 0.6 A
